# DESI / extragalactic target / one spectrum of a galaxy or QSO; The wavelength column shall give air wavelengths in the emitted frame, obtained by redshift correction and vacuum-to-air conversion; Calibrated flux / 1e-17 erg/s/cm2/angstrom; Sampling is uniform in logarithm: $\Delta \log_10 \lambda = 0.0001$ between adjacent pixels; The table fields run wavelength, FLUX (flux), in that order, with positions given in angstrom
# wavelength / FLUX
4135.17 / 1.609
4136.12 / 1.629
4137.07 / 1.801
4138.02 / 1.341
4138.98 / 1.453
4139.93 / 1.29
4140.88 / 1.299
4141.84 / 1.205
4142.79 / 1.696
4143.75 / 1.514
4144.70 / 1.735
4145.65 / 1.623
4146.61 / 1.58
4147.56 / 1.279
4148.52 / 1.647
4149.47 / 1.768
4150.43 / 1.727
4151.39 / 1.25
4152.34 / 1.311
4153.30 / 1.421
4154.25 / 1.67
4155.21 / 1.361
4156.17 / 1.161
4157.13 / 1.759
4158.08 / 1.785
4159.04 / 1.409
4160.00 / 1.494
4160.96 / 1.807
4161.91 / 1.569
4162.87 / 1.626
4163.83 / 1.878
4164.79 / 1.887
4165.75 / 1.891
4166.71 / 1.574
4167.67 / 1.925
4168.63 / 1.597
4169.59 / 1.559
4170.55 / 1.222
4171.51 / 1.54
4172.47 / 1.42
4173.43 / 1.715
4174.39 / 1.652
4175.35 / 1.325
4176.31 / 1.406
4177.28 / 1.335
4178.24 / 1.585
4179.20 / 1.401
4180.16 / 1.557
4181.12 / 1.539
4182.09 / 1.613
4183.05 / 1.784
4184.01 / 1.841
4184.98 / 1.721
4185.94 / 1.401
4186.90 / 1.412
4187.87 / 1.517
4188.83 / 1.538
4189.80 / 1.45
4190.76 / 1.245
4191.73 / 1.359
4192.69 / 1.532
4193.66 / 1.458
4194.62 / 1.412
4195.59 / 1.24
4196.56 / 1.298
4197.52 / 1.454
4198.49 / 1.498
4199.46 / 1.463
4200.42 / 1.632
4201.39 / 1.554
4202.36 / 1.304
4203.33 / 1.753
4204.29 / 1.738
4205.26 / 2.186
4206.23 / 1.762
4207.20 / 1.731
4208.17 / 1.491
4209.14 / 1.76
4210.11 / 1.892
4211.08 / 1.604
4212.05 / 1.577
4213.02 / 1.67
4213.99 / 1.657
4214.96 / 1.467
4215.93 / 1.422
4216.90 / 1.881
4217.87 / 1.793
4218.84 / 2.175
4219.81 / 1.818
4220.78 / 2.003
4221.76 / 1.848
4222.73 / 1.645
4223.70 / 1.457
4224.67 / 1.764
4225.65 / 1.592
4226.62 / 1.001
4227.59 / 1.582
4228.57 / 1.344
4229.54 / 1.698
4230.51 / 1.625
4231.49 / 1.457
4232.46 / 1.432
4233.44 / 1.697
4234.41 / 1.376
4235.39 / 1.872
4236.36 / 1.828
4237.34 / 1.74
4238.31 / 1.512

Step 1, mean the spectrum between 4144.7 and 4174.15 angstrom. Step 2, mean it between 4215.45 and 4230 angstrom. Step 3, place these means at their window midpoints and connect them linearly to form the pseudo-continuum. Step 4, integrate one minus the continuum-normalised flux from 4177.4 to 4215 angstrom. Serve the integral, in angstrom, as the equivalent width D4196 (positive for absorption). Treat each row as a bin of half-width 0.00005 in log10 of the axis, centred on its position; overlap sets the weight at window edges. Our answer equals 1.6 angstrom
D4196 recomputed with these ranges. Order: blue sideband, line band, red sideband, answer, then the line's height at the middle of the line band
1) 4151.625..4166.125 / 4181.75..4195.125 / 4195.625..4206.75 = 0.6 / 1.59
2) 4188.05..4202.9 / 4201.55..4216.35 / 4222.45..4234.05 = -2.0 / 1.47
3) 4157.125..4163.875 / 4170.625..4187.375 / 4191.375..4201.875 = 0.1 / 1.54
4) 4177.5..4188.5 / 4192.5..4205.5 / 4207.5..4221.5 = 1.0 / 1.65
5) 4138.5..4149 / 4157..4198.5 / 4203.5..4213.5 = 1.7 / 1.62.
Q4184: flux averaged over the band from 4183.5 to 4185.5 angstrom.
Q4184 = 1.77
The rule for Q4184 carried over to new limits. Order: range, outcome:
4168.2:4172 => 1.48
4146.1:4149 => 1.5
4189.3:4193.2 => 1.4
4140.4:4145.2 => 1.49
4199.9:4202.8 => 1.5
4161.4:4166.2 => 1.77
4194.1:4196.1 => 1.33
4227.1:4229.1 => 1.47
